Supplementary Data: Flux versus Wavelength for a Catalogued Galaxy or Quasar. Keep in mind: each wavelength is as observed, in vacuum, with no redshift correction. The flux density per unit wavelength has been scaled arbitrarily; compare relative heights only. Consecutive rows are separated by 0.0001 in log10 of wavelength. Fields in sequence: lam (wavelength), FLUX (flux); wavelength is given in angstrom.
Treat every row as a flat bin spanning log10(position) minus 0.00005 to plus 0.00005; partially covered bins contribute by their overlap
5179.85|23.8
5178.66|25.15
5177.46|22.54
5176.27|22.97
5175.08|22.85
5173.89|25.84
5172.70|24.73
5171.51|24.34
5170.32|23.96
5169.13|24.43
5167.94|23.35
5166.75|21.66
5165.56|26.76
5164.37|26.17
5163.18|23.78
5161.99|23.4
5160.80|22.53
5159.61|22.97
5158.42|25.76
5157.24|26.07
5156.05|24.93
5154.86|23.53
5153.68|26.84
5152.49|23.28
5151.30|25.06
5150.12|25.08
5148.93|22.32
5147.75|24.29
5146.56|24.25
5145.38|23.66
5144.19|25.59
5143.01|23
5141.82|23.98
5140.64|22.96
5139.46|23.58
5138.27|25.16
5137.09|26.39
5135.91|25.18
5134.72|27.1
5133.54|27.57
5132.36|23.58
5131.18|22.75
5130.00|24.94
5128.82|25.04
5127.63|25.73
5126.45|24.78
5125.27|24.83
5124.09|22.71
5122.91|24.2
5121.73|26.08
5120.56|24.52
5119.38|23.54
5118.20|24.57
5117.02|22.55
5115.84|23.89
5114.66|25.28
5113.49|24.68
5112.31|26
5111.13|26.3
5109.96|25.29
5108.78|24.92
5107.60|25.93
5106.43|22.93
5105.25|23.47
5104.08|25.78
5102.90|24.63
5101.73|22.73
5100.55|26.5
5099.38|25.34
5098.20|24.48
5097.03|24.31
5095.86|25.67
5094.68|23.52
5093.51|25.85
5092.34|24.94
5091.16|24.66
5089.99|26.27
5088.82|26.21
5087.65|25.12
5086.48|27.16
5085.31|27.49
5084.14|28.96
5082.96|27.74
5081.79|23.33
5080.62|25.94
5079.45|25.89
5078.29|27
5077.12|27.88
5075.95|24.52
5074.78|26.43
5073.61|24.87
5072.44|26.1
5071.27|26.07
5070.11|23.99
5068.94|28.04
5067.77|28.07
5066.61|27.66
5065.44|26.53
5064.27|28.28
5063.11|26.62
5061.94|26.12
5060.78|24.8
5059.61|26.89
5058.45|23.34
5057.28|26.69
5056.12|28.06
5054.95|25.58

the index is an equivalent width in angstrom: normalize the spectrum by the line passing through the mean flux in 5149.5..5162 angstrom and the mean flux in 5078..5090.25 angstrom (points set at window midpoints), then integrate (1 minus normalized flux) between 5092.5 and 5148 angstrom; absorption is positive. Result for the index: 1.8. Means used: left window 26.5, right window 24.5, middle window 24.7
